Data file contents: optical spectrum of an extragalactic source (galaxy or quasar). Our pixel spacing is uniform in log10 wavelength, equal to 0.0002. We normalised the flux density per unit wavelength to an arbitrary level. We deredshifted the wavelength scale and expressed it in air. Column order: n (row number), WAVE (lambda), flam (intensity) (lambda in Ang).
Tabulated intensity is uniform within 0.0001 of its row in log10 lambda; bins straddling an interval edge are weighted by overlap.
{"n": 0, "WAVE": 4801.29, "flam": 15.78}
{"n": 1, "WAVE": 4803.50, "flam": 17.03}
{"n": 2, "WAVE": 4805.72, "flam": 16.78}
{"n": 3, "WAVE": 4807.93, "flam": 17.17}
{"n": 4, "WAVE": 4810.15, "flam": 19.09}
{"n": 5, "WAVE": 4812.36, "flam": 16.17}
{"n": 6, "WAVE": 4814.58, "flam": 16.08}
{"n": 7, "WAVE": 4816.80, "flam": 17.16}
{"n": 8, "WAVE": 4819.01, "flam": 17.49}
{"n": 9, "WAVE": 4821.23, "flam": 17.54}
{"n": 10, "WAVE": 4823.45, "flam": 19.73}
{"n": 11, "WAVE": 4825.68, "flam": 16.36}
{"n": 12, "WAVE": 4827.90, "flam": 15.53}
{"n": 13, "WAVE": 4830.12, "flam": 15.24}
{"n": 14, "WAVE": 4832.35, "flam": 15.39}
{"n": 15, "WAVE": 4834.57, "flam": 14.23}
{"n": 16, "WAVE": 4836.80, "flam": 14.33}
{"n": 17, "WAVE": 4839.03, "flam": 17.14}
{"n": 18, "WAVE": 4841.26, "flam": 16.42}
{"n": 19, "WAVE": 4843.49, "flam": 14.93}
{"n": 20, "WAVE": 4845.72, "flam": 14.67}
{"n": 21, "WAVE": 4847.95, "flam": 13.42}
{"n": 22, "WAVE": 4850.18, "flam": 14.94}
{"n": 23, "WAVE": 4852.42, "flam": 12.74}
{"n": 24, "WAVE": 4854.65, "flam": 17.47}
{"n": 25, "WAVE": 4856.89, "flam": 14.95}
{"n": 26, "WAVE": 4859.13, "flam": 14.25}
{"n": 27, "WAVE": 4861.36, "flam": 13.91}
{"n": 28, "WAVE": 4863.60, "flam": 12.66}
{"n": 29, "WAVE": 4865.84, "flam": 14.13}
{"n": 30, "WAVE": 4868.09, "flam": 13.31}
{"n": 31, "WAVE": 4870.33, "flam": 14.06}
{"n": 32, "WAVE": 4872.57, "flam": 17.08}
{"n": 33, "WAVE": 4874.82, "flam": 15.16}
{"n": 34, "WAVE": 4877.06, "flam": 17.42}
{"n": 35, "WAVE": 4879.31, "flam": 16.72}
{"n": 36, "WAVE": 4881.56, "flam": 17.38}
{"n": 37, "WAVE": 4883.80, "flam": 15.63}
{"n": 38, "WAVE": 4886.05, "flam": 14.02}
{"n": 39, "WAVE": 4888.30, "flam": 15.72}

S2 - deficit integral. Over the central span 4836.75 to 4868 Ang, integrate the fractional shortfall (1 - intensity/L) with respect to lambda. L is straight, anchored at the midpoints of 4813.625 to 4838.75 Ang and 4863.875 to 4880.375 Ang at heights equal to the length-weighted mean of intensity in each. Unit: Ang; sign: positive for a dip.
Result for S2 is 2.1 Ang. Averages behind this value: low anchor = 16.3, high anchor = 15.3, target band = 14.7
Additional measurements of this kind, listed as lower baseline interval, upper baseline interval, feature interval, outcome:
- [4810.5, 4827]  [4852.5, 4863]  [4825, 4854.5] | 1.58 Ang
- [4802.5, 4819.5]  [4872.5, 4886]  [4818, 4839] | 0.83 Ang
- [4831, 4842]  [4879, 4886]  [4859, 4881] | 1.41 Ang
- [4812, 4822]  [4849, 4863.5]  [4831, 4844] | 0.21 Ang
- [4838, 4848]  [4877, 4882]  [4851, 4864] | 1.36 Ang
